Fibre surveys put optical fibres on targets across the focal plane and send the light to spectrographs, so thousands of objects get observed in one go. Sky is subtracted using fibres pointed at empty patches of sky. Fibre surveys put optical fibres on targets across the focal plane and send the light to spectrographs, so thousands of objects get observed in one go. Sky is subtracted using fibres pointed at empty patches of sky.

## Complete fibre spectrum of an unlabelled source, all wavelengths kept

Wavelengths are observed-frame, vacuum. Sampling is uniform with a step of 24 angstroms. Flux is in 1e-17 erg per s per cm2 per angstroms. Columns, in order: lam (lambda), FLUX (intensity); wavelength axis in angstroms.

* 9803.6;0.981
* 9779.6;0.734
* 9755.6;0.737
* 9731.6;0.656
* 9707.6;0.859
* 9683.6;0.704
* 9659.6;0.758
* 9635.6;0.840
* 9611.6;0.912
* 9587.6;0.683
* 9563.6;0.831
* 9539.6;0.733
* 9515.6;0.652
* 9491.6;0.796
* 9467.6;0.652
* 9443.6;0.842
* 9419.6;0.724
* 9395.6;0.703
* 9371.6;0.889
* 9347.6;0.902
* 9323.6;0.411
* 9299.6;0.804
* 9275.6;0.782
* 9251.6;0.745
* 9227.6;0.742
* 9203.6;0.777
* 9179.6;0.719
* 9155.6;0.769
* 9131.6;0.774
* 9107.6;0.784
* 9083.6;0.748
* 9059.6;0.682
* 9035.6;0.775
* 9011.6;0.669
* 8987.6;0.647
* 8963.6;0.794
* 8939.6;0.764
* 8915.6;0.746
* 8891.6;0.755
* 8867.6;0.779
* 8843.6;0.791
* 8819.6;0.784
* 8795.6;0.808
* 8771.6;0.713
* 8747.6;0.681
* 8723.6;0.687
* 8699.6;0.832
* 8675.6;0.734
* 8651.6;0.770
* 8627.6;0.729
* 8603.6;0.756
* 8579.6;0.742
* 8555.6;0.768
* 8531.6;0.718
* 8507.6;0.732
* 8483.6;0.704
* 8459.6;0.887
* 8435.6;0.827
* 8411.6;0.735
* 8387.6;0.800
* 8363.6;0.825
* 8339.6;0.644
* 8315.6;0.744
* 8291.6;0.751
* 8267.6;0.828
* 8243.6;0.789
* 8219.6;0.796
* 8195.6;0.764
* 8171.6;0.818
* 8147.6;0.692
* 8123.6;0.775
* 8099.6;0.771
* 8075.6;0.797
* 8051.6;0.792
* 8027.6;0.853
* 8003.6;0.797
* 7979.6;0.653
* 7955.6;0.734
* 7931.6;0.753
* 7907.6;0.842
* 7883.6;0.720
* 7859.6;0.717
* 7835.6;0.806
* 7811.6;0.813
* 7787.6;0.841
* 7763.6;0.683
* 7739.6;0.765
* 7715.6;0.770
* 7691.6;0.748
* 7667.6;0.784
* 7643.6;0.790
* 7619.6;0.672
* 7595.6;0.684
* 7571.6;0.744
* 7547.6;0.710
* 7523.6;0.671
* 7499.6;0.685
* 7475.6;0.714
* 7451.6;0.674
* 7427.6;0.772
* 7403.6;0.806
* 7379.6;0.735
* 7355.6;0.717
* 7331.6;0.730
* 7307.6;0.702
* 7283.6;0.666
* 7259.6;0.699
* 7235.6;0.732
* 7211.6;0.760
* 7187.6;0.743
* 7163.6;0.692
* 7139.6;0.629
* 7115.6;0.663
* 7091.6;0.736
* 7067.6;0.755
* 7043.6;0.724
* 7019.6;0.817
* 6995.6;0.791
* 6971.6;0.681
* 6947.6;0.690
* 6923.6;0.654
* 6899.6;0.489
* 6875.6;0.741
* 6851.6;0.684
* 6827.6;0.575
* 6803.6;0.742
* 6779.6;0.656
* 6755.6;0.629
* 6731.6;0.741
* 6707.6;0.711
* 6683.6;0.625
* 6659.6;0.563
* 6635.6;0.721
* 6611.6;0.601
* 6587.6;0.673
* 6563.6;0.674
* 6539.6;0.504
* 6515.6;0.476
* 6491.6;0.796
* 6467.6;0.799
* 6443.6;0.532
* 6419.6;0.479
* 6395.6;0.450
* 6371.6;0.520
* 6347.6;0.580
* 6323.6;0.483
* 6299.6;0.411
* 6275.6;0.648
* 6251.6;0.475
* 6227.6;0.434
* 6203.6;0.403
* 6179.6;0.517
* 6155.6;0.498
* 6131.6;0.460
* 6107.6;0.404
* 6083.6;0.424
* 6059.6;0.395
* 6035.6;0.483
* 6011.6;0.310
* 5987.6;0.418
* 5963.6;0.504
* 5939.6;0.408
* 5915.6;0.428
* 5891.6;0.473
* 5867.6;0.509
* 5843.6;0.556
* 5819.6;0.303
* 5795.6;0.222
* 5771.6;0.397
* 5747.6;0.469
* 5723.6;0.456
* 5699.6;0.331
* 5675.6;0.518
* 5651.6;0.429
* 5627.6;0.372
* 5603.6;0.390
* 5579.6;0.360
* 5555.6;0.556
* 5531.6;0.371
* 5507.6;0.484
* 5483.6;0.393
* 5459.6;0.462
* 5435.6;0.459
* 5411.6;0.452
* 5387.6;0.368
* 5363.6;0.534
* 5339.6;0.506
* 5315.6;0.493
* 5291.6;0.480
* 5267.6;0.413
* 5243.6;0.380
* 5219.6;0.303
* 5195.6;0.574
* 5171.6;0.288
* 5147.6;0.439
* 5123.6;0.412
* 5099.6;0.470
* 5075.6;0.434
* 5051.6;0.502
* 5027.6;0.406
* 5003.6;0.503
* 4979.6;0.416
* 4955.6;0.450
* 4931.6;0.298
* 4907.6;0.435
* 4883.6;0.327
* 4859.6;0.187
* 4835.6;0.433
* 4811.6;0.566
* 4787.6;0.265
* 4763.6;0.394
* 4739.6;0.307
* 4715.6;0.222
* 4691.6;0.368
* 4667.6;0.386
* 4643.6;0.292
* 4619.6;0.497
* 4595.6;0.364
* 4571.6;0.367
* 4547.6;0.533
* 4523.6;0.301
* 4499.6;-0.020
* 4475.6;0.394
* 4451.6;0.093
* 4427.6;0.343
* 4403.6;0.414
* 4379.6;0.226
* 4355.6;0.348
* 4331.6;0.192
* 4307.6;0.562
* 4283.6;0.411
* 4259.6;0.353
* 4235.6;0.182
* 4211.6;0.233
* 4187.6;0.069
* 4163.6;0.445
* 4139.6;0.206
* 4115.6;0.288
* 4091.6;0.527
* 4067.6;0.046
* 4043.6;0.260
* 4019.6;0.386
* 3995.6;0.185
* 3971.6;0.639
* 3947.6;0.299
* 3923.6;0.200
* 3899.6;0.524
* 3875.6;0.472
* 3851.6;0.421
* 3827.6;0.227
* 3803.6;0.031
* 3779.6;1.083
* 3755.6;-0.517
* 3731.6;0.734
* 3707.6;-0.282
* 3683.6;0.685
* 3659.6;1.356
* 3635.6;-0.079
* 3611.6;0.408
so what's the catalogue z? 0.738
